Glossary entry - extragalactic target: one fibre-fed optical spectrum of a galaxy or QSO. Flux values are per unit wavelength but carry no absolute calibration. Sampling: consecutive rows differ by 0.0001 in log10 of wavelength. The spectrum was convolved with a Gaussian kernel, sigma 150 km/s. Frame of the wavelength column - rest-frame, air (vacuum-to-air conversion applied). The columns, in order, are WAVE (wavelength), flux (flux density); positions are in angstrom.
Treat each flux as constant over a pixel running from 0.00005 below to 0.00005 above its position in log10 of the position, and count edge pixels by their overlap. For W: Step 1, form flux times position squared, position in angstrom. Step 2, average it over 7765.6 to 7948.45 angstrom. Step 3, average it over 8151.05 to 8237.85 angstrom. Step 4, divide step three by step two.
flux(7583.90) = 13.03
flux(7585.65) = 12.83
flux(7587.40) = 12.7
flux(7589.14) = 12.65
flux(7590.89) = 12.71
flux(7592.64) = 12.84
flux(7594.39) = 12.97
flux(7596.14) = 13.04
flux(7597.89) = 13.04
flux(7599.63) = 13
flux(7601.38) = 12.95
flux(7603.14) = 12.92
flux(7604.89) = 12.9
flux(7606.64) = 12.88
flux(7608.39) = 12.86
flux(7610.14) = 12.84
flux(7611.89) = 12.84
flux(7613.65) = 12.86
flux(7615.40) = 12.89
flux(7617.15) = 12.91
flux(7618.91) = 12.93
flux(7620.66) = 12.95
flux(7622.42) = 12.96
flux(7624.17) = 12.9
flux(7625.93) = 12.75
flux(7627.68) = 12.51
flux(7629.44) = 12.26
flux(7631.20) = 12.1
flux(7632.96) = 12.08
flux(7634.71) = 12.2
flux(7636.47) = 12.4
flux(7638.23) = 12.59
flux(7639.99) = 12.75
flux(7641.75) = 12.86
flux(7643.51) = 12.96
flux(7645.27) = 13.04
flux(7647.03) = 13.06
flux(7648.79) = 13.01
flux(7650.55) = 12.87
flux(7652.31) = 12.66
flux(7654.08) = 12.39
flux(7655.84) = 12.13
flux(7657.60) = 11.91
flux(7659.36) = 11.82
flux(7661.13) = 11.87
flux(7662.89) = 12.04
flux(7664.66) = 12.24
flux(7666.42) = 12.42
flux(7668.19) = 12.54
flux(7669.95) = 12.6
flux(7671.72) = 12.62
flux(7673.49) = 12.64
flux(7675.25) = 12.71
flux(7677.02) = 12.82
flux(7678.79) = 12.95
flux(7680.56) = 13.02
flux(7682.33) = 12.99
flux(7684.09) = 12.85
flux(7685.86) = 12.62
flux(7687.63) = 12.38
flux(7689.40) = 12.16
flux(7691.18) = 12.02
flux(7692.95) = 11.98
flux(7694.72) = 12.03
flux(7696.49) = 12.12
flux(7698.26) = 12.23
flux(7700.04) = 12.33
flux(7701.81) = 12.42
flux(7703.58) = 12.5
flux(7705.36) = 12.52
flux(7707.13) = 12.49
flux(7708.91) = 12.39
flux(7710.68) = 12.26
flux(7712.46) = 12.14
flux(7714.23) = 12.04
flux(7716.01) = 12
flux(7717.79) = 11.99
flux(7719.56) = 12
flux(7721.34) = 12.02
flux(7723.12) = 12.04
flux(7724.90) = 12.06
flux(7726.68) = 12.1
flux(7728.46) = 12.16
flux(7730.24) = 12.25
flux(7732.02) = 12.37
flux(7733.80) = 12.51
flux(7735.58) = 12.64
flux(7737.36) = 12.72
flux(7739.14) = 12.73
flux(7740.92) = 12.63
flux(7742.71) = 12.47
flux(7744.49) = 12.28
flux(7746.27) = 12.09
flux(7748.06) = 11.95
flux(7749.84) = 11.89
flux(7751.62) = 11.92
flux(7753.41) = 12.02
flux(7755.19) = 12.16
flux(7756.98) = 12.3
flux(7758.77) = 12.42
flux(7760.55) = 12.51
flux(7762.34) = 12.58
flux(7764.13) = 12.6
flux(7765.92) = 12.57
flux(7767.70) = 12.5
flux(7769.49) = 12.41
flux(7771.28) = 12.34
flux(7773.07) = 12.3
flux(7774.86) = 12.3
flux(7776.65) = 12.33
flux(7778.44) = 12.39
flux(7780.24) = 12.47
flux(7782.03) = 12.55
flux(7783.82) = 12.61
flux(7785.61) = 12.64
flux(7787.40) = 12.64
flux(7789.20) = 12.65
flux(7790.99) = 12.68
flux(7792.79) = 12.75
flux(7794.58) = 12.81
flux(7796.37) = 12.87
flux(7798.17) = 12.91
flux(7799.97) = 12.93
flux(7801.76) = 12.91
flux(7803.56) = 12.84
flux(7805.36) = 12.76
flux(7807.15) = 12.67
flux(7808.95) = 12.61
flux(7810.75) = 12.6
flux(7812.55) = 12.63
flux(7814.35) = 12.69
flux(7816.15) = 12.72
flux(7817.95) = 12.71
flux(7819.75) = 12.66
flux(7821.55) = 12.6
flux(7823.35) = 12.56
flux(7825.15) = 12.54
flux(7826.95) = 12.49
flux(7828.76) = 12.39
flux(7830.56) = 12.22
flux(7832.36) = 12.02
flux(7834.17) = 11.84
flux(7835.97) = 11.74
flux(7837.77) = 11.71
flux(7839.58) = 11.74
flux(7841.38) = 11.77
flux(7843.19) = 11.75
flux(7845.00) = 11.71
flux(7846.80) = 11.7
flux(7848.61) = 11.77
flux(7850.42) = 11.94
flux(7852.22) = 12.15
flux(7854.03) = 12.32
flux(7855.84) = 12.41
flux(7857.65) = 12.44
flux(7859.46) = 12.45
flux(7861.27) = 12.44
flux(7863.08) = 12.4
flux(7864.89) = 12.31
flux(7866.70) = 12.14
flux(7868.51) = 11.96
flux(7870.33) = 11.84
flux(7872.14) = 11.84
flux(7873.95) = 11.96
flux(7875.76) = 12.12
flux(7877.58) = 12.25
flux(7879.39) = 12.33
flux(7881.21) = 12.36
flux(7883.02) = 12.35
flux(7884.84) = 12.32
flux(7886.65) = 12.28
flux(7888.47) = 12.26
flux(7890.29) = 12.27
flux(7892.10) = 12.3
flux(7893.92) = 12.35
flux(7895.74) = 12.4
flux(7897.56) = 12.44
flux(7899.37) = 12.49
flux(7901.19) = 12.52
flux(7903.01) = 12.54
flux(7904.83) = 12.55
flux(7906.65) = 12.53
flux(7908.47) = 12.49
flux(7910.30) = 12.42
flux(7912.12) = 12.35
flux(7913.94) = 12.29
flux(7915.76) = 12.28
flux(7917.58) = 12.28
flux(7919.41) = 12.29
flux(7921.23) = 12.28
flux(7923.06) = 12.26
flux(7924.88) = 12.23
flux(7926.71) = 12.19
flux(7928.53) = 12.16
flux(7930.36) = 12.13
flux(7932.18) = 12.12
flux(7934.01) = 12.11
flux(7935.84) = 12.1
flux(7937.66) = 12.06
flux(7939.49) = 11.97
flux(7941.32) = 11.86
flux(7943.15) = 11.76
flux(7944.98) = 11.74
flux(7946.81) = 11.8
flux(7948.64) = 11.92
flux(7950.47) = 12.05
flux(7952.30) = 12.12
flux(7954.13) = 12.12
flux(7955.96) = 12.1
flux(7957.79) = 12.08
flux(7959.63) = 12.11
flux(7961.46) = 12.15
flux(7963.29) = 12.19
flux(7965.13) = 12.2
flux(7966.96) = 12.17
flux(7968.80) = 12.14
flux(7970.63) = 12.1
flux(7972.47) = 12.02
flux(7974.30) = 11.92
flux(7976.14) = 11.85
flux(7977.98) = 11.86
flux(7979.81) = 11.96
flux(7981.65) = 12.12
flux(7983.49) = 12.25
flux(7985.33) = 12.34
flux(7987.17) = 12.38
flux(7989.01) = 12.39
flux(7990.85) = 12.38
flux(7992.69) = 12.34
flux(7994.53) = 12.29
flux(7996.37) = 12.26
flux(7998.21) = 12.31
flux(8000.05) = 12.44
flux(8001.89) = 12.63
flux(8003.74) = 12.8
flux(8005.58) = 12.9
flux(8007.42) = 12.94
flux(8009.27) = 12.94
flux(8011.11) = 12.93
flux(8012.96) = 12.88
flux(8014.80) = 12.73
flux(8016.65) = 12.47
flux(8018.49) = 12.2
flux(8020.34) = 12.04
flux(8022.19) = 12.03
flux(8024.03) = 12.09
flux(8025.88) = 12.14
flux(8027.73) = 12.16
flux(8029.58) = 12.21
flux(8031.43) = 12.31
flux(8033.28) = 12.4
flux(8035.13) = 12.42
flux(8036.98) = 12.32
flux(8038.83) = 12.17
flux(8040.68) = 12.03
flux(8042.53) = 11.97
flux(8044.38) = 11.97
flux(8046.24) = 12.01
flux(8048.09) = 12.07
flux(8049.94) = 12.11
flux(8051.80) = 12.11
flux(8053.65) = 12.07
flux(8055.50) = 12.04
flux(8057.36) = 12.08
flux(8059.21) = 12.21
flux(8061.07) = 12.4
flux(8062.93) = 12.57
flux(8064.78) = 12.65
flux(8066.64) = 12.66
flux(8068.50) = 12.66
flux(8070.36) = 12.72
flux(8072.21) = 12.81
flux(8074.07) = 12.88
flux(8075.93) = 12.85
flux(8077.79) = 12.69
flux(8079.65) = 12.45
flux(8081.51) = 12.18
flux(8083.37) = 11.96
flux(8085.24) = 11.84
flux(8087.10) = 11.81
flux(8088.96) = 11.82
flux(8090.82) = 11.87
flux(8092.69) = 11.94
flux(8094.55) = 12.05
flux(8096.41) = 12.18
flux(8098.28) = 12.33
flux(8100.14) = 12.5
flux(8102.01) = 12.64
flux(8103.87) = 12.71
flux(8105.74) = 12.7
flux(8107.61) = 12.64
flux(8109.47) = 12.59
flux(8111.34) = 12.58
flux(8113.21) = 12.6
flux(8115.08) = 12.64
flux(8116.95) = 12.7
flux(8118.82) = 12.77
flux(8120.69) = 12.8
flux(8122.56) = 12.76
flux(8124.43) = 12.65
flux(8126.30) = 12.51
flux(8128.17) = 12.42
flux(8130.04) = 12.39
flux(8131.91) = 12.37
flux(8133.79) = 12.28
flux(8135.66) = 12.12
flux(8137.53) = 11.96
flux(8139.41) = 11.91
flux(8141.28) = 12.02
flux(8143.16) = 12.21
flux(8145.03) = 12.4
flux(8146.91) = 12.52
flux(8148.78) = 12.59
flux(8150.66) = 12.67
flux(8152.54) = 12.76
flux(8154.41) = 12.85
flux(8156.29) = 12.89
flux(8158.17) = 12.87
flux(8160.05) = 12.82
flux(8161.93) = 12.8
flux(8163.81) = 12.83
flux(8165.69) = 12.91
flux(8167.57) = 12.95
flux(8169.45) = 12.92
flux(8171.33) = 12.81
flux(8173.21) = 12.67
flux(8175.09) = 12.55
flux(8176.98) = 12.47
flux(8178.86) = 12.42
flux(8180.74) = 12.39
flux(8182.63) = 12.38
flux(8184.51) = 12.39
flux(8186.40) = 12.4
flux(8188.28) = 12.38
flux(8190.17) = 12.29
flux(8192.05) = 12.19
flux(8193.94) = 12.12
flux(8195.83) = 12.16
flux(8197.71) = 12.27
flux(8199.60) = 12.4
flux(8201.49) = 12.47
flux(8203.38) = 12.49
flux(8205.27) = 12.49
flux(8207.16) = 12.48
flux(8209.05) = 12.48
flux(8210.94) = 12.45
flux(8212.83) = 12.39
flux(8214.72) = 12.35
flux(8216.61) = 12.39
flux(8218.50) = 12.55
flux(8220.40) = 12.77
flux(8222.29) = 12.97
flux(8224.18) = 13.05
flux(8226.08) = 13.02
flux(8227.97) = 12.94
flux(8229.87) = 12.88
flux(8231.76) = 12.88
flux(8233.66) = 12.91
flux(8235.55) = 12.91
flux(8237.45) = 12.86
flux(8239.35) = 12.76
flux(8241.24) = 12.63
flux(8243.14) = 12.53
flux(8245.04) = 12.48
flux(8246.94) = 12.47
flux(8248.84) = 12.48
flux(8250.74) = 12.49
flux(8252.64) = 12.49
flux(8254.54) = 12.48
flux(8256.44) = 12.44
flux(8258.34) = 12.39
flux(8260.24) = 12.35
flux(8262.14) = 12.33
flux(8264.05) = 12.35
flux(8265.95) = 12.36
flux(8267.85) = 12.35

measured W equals 1.11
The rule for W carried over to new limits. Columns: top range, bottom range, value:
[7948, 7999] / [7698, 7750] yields 1.05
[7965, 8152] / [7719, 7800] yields 1.07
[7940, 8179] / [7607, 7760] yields 1.09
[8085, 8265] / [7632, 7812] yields 1.13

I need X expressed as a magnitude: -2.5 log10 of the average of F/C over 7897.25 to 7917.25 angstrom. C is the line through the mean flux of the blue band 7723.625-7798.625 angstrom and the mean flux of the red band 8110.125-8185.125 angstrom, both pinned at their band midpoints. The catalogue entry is 0.00 mag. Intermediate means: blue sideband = 12.4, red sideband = 12.6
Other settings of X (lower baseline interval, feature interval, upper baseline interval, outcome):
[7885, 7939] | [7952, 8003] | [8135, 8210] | 0.01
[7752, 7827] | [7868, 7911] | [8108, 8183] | 0.02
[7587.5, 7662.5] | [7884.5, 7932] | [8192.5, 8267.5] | 0.02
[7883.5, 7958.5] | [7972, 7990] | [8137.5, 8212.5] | 0.02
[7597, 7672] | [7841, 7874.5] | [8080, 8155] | 0.04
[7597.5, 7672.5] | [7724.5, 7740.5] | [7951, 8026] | 0.01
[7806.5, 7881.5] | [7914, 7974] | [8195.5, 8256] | 0.02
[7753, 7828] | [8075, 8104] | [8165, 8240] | 0.03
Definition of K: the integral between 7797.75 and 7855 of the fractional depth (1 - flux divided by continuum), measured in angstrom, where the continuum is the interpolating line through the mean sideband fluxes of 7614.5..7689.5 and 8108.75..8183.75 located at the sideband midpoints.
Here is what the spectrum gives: 1.18 angstrom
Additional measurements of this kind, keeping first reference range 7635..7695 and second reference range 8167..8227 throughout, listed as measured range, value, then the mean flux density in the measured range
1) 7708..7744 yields 0.72 angstrom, 12.3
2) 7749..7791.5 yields 0.41 angstrom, 12.4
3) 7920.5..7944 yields 0.80 angstrom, 12.1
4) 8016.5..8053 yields 1.06 angstrom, 12.2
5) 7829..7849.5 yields 1.13 angstrom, 11.8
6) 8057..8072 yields -0.01 angstrom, 12.5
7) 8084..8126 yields 0.34 angstrom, 12.4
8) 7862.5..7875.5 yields 0.48 angstrom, 12.1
